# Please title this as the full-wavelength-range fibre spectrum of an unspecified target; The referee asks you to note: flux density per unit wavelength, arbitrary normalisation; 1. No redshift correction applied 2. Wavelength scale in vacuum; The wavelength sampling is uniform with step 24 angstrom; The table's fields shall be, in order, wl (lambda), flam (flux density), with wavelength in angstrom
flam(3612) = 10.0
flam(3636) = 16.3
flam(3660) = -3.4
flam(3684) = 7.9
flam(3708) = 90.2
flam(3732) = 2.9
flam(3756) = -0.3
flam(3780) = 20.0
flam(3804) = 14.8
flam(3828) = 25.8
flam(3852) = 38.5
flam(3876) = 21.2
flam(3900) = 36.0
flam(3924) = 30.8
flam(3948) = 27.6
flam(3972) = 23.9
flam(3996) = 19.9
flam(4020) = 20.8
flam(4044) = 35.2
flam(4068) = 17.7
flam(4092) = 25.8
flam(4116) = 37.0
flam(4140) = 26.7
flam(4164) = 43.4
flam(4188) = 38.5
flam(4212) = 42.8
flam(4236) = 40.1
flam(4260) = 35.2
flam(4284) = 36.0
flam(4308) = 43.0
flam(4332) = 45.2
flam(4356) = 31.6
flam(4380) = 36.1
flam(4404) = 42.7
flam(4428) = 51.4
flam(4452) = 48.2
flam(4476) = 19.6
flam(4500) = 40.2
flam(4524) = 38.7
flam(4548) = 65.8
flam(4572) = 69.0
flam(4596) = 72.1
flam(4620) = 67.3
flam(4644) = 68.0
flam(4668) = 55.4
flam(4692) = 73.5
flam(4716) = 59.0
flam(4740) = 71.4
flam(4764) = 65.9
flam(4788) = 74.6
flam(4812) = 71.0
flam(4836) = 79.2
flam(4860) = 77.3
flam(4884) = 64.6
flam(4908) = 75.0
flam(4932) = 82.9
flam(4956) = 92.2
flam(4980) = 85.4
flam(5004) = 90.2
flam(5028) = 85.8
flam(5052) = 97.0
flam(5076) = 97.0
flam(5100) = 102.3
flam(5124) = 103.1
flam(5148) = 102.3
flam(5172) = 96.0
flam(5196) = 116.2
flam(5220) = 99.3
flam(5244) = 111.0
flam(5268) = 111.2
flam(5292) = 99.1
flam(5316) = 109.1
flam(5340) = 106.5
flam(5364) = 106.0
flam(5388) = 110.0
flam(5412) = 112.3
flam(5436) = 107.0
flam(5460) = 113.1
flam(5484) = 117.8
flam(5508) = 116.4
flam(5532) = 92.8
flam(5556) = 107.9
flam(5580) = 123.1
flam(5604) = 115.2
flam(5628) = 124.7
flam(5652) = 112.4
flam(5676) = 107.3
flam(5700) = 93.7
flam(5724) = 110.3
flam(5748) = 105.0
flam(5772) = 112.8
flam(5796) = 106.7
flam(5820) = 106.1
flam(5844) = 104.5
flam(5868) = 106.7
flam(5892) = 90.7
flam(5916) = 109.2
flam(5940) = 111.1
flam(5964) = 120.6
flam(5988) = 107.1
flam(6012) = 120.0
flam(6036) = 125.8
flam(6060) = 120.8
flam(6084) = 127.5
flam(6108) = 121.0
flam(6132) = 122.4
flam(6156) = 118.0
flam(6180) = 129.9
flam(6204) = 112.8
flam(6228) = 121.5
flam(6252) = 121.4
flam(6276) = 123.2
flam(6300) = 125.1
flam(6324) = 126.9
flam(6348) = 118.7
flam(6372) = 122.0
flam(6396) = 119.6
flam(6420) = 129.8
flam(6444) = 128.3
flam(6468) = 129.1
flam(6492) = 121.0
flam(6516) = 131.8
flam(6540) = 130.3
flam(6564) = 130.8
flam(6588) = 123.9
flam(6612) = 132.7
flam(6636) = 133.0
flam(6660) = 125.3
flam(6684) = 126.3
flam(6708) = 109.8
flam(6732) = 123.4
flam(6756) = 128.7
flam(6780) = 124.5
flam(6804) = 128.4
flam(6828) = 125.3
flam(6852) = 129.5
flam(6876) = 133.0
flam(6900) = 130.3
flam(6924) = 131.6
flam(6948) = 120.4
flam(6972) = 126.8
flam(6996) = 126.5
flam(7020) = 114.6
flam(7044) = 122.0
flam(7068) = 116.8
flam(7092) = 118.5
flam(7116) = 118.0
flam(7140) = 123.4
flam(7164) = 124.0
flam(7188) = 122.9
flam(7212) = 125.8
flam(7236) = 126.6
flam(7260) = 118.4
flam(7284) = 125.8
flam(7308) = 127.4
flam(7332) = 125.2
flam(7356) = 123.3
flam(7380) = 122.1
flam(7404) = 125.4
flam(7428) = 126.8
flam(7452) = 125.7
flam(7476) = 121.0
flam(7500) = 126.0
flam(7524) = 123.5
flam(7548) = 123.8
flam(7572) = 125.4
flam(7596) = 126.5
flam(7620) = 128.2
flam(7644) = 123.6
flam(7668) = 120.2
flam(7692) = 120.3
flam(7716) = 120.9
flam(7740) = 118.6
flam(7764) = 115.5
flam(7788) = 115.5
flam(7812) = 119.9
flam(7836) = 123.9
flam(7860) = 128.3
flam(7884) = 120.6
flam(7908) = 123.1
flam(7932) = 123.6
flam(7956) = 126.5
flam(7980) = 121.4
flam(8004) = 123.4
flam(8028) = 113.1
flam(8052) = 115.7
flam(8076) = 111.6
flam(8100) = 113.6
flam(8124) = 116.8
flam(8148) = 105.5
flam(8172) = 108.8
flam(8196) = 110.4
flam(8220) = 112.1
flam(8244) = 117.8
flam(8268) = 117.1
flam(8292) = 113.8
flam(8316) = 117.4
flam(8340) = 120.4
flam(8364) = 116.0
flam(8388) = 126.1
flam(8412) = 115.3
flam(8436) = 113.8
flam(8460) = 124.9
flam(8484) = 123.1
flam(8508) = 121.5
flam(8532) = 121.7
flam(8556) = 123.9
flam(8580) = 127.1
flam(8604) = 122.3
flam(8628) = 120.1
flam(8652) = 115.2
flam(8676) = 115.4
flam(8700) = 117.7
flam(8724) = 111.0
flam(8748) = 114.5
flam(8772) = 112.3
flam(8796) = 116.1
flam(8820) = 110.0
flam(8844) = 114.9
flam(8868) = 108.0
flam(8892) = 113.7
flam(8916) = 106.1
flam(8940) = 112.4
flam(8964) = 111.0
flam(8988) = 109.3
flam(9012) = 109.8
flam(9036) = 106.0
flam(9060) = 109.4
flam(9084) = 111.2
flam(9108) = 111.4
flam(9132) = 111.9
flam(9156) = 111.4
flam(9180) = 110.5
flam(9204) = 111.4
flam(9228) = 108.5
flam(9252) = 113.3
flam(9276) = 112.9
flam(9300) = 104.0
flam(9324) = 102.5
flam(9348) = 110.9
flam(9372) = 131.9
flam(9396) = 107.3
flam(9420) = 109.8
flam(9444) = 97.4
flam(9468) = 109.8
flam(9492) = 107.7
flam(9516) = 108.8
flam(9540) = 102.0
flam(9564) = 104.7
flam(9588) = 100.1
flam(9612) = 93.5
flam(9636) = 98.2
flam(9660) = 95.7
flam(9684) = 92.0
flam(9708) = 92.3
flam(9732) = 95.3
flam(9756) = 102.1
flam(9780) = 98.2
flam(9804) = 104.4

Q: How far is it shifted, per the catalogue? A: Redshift 0.14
